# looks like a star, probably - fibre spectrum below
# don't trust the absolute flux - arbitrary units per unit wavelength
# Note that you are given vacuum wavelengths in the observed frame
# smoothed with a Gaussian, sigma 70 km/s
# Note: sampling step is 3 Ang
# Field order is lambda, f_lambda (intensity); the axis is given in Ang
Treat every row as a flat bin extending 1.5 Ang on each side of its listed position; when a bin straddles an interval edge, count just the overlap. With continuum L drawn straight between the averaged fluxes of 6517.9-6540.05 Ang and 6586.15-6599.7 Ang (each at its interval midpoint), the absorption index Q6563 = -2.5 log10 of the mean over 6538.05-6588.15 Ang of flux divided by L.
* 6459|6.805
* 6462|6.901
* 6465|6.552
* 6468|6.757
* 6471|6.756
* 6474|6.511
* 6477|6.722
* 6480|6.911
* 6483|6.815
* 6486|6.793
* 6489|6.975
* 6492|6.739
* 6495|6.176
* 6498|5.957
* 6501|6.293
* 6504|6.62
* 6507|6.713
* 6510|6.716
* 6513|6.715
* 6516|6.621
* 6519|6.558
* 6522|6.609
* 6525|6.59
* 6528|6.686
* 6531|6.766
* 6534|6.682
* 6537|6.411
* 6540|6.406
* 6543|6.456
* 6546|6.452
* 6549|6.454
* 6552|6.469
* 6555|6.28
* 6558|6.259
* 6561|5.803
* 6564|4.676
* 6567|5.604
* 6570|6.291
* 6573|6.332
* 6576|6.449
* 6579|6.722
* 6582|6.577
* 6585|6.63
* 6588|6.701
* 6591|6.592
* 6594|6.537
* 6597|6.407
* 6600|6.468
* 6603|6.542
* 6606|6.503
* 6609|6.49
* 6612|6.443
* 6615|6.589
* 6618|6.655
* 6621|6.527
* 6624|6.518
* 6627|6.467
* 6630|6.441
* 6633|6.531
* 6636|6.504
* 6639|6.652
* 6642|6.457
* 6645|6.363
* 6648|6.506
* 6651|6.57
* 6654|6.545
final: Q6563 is 0.054 mag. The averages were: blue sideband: 6.6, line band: 6.26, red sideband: 6.55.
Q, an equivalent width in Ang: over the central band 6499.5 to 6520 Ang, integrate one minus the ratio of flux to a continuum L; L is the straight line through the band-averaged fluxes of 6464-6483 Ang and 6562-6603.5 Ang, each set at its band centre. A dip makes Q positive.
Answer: -0.1 Ang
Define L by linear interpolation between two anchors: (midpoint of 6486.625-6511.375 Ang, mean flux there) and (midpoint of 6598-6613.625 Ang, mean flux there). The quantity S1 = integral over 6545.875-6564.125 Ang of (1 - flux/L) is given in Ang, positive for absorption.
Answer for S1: 1.1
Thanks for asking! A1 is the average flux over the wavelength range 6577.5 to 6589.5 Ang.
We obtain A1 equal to 6.66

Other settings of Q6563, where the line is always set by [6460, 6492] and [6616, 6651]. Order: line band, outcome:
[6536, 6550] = 0.04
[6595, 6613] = 0.01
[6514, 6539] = 0.01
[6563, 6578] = 0.12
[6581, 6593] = -0.01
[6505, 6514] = 0.00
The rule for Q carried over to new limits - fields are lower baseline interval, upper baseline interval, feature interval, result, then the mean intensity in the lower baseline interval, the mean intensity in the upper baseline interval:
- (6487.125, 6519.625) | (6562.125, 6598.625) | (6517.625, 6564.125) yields 0.22 Ang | 6.56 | 6.29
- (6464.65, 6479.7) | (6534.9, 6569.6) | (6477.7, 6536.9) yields -1.68 Ang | 6.69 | 6.13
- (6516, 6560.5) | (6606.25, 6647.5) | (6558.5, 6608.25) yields 1.52 Ang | 6.49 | 6.51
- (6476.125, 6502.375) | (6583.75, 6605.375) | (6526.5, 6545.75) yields 0.05 Ang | 6.6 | 6.55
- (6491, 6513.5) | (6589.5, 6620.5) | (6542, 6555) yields 0.12 Ang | 6.48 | 6.52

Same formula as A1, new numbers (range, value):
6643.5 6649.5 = 6.43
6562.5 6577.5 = 5.87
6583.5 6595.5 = 6.61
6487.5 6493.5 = 6.86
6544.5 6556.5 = 6.41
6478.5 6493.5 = 6.85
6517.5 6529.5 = 6.61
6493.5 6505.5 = 6.26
